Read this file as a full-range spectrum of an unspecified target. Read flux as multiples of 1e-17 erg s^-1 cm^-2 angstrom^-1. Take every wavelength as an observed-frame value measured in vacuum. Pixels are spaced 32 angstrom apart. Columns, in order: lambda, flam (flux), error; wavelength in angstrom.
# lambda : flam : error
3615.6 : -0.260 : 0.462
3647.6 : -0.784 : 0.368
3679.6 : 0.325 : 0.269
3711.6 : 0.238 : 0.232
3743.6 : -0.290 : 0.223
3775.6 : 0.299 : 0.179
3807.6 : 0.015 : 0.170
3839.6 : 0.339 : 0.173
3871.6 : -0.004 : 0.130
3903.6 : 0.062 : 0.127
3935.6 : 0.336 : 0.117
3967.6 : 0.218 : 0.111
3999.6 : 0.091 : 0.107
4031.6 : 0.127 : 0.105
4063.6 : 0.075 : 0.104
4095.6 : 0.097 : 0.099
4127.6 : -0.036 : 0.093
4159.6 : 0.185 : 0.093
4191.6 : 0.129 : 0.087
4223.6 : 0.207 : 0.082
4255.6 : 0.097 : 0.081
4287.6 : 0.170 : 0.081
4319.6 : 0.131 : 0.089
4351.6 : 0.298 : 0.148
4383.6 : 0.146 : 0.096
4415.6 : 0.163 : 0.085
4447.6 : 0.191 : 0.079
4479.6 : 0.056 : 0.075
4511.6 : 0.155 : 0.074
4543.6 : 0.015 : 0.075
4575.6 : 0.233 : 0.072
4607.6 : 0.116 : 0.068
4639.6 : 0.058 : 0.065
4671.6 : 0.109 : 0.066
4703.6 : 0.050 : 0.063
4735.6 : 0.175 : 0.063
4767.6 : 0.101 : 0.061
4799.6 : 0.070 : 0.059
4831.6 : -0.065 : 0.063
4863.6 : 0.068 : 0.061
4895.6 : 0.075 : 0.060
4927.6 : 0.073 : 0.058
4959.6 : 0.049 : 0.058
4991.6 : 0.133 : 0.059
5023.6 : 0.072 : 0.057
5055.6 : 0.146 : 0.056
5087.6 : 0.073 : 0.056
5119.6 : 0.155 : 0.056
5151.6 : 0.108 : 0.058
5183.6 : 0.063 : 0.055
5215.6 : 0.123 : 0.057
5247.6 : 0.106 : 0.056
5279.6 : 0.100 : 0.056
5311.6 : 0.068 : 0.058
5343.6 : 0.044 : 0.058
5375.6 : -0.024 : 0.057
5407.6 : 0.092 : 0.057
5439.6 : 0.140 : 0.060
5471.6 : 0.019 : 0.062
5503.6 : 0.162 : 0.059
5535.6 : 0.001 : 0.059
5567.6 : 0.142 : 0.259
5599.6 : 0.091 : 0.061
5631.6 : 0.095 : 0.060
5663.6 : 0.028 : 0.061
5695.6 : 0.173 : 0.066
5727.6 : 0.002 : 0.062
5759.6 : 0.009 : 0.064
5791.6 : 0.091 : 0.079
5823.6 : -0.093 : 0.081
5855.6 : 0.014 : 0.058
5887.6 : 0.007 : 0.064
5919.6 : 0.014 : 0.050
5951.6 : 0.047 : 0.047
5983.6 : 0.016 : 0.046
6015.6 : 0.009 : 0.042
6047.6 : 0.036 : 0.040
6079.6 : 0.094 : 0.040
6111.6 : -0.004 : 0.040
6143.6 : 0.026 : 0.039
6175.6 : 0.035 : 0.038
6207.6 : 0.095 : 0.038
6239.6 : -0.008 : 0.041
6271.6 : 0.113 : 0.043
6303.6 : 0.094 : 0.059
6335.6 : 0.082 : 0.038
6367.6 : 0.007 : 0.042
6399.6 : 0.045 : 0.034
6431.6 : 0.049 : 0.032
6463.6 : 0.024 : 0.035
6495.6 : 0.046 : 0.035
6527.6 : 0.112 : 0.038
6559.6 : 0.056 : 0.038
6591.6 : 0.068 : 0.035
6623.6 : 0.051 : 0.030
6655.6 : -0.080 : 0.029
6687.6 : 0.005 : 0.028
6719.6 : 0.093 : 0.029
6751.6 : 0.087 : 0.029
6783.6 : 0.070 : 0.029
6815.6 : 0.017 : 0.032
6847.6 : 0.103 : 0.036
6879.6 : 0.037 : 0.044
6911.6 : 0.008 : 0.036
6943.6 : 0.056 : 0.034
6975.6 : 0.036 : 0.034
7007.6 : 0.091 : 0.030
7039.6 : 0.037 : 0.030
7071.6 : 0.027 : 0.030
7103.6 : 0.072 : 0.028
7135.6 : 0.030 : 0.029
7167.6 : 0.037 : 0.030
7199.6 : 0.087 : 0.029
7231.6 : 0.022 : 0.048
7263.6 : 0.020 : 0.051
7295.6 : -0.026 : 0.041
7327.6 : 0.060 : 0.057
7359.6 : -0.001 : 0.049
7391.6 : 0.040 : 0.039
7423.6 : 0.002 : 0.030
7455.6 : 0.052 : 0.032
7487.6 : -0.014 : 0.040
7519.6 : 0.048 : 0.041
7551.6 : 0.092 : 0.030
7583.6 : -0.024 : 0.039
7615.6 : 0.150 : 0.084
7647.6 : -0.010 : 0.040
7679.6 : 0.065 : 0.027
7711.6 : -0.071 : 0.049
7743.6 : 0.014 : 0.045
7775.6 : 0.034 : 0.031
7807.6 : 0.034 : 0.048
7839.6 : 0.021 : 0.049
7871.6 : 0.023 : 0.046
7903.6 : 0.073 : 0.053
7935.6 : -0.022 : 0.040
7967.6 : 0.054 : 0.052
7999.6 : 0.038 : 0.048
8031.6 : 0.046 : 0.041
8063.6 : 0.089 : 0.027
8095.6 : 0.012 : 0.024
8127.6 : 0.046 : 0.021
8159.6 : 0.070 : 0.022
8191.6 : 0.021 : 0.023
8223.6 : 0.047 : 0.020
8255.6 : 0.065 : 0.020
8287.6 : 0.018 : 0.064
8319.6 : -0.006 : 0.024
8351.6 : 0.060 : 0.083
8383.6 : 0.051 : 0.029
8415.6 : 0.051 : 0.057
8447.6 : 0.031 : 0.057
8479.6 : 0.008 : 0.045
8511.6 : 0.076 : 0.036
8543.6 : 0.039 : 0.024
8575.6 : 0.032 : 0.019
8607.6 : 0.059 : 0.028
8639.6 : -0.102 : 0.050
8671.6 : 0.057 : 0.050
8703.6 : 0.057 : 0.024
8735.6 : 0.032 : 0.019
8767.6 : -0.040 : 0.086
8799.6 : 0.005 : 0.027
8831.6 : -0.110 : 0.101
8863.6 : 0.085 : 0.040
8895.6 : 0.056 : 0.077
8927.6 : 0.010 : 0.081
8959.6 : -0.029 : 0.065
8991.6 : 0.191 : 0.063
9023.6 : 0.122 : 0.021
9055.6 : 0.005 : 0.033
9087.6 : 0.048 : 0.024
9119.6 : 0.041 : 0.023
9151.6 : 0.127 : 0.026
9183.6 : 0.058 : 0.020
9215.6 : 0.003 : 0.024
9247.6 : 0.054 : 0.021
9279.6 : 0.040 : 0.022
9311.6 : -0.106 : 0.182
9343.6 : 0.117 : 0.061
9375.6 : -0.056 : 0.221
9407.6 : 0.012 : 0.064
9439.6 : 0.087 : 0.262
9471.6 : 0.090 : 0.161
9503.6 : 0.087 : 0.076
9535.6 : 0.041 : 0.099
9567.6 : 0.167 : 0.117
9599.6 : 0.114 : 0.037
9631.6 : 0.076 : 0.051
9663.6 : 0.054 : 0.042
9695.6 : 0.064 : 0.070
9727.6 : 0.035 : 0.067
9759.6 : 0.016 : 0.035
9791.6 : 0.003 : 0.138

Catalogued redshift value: 1.42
